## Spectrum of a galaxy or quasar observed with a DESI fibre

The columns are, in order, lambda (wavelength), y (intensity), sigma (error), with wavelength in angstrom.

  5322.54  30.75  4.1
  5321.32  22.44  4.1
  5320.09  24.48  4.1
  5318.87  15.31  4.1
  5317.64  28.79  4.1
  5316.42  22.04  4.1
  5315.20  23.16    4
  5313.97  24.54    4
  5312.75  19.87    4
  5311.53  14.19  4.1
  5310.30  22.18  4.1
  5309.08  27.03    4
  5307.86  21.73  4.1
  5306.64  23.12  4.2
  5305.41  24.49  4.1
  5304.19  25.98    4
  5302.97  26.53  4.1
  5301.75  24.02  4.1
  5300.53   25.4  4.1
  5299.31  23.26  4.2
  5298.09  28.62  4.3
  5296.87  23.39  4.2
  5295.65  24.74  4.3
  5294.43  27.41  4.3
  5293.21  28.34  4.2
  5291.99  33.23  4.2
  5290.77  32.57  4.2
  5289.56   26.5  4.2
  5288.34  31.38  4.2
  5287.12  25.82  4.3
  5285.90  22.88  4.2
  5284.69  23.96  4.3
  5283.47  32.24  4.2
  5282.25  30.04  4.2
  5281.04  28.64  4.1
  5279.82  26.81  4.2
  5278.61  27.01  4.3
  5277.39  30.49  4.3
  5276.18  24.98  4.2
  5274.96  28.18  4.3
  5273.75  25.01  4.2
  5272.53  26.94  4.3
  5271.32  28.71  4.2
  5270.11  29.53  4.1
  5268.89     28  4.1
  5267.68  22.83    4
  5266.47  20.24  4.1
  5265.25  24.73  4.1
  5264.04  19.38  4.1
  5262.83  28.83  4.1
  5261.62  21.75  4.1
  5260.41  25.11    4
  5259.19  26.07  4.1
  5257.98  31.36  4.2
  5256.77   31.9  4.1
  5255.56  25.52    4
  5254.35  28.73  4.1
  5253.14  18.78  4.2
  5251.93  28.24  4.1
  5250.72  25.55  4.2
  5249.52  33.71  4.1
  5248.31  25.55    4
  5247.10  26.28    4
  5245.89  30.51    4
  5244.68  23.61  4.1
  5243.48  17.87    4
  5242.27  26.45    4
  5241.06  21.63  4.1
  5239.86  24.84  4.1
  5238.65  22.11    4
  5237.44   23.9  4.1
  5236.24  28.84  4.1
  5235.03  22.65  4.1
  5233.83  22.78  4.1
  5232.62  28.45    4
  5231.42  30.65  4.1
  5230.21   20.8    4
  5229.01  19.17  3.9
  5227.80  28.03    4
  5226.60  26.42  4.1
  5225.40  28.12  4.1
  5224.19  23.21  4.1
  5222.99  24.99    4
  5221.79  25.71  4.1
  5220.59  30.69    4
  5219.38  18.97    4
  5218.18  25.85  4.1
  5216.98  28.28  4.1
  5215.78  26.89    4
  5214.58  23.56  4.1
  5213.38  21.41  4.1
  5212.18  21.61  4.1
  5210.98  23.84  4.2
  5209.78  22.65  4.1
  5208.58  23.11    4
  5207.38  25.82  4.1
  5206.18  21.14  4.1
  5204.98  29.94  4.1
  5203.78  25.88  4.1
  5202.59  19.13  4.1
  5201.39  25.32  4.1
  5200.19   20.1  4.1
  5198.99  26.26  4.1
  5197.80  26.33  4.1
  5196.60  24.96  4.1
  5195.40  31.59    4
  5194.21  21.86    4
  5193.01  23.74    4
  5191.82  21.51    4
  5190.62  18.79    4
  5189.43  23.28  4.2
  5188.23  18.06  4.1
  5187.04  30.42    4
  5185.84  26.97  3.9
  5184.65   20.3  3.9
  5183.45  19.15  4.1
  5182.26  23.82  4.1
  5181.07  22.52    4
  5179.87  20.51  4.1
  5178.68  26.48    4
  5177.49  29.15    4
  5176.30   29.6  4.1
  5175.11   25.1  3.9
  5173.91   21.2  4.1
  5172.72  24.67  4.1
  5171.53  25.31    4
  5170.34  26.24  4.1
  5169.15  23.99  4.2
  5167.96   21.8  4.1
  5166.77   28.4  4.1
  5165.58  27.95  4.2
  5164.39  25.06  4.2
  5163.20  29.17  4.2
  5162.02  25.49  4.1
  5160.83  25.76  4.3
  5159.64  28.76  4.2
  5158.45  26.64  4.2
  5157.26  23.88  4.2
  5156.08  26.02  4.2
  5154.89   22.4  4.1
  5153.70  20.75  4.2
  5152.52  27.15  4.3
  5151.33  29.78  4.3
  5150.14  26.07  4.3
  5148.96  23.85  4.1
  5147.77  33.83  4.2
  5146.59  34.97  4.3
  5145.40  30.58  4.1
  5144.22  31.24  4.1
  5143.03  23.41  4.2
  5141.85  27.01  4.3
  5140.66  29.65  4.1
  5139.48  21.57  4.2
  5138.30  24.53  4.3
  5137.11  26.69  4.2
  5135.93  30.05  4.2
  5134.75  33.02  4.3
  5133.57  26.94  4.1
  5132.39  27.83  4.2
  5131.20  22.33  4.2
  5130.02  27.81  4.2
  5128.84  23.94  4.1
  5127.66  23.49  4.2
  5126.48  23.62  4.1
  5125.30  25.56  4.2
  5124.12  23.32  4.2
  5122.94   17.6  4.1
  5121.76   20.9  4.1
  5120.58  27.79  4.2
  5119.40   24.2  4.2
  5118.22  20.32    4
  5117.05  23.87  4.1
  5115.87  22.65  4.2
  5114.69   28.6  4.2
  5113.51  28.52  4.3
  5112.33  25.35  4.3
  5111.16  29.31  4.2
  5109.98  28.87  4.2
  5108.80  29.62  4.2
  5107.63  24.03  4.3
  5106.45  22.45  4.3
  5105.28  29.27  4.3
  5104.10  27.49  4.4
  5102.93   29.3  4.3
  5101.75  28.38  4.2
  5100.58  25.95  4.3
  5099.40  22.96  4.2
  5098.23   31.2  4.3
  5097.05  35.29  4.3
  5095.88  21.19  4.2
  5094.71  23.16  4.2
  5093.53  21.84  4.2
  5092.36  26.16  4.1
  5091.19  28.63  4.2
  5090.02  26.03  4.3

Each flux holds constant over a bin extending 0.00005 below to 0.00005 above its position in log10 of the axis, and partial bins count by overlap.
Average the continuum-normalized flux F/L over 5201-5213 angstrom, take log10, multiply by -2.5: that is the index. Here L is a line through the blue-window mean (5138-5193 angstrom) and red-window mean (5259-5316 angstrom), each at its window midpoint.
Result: 0.08 mag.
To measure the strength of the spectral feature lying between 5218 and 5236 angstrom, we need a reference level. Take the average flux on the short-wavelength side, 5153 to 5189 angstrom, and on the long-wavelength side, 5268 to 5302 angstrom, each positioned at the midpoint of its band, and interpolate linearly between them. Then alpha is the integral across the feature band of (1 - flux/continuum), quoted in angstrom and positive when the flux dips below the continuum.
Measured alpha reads 0.7 angstrom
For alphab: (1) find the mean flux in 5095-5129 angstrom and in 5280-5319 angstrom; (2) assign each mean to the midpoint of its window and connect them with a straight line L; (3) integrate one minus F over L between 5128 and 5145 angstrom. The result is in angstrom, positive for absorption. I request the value -0.79 angstrom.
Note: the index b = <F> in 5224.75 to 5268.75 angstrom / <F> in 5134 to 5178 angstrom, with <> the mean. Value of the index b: 0.9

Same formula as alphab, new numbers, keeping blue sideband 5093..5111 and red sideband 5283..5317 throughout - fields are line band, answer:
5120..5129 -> 1.1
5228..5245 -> 1.2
